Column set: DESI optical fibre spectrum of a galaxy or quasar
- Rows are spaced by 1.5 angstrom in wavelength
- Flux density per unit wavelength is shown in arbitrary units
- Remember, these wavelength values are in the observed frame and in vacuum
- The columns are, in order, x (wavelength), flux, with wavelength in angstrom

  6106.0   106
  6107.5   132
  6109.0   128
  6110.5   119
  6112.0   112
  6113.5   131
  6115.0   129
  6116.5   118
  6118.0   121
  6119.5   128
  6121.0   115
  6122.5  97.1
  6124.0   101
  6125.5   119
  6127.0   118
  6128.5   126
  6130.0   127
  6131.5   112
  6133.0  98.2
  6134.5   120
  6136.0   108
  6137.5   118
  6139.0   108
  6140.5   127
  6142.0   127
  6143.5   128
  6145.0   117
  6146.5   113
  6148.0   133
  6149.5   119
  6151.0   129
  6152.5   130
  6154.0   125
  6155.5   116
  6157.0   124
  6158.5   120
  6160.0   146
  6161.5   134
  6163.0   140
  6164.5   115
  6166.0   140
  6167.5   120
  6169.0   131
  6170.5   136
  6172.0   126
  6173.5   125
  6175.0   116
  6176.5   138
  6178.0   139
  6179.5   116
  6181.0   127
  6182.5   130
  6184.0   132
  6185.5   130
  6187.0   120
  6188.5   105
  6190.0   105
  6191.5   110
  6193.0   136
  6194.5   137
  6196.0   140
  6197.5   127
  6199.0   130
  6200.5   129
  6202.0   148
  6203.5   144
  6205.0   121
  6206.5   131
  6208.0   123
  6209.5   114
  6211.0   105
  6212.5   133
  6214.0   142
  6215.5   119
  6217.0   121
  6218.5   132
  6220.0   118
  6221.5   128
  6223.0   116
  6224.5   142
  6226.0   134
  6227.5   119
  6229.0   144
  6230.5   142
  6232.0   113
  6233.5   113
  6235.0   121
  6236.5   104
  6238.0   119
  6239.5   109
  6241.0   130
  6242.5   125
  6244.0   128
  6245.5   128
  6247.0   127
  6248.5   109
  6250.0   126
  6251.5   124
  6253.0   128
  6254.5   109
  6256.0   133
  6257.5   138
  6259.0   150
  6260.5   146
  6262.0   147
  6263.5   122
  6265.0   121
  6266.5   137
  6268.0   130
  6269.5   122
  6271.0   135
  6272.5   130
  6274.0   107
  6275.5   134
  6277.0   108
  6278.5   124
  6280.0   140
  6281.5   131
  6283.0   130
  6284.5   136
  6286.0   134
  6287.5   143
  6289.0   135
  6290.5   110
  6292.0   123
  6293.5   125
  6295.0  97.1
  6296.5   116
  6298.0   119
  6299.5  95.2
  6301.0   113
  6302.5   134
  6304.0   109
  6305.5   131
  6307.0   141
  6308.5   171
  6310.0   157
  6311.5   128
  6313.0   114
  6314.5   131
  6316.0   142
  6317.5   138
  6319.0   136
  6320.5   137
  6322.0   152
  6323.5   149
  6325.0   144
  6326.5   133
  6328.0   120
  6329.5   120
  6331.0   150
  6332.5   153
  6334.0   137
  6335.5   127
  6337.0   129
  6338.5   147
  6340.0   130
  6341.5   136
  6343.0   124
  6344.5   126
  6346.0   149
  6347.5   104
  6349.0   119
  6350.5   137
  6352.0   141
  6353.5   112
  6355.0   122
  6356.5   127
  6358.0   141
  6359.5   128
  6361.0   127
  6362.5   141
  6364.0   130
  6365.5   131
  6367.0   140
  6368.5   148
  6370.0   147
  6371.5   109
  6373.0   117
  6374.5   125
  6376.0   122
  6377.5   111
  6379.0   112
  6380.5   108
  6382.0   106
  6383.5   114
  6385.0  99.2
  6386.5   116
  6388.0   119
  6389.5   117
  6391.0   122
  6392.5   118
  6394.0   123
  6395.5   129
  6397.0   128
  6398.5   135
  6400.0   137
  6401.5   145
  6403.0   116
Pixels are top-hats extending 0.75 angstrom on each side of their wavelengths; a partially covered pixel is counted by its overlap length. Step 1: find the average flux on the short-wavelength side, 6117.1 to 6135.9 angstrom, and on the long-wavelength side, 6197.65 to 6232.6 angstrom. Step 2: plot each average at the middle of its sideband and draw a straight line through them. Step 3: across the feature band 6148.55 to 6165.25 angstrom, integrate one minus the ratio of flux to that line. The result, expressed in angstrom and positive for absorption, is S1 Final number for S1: -1.1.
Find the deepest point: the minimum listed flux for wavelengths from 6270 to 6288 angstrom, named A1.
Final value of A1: 107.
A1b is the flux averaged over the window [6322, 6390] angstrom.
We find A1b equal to 128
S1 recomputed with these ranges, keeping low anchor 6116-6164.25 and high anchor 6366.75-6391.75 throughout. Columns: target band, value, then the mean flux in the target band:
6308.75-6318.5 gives -1.41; 137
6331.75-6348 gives -1.90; 133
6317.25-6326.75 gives -1.78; 142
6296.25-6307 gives 0.10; 118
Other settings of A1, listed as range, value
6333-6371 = 104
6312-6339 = 114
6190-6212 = 105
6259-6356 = 95.2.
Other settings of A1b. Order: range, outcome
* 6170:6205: 128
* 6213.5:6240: 124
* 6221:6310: 127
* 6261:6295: 128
